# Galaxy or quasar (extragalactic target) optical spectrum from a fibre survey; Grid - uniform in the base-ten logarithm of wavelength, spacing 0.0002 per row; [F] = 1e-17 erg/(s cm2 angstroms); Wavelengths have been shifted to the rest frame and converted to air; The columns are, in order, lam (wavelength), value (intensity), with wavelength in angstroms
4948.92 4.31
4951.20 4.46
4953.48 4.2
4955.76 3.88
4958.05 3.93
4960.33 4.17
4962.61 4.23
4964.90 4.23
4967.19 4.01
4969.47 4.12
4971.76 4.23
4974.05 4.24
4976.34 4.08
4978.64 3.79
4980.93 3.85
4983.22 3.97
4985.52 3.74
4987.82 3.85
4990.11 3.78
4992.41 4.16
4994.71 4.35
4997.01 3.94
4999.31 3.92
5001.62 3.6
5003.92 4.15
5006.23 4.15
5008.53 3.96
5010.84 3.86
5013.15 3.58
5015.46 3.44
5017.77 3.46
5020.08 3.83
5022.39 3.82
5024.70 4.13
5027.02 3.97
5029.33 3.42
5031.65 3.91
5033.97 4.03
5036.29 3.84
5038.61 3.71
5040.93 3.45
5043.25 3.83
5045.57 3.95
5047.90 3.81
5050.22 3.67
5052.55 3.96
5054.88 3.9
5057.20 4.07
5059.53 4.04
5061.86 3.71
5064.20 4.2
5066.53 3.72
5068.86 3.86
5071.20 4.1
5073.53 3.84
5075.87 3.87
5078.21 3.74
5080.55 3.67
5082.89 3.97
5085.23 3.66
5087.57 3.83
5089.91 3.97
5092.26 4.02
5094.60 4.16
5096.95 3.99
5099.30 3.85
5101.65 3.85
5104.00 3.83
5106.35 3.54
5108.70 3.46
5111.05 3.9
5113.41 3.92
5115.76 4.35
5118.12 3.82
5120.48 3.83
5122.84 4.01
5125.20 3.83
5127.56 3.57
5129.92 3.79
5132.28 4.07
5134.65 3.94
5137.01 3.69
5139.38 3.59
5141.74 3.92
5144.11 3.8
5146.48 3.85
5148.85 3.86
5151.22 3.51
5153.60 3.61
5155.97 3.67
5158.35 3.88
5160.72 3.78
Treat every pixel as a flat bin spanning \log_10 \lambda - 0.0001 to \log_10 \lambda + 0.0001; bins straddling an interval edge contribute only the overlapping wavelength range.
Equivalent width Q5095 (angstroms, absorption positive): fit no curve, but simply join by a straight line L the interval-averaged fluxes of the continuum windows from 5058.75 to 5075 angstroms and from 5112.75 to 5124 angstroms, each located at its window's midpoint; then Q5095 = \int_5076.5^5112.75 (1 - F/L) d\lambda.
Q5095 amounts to 1.1 angstroms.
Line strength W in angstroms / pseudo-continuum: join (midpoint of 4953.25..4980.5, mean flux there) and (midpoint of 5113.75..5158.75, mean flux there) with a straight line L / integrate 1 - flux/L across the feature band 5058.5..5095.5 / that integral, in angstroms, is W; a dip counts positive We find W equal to 0.16 angstroms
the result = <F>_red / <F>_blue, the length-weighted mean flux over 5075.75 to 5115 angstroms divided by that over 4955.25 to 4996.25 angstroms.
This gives 0.95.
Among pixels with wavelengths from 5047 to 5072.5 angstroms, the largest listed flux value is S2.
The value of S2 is 4.2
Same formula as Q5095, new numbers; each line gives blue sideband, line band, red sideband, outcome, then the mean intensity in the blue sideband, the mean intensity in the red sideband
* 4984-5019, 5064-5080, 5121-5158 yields -0.2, 3.86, 3.78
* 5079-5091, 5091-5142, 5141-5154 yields -0.9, 3.82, 3.76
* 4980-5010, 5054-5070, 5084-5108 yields -0.1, 3.96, 3.86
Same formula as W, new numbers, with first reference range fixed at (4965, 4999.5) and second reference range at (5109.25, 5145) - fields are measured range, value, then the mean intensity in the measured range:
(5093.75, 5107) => 0.05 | 3.87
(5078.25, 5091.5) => 0.29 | 3.82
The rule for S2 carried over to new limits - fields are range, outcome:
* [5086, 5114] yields 4.16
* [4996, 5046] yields 4.15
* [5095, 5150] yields 4.35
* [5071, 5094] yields 4.1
